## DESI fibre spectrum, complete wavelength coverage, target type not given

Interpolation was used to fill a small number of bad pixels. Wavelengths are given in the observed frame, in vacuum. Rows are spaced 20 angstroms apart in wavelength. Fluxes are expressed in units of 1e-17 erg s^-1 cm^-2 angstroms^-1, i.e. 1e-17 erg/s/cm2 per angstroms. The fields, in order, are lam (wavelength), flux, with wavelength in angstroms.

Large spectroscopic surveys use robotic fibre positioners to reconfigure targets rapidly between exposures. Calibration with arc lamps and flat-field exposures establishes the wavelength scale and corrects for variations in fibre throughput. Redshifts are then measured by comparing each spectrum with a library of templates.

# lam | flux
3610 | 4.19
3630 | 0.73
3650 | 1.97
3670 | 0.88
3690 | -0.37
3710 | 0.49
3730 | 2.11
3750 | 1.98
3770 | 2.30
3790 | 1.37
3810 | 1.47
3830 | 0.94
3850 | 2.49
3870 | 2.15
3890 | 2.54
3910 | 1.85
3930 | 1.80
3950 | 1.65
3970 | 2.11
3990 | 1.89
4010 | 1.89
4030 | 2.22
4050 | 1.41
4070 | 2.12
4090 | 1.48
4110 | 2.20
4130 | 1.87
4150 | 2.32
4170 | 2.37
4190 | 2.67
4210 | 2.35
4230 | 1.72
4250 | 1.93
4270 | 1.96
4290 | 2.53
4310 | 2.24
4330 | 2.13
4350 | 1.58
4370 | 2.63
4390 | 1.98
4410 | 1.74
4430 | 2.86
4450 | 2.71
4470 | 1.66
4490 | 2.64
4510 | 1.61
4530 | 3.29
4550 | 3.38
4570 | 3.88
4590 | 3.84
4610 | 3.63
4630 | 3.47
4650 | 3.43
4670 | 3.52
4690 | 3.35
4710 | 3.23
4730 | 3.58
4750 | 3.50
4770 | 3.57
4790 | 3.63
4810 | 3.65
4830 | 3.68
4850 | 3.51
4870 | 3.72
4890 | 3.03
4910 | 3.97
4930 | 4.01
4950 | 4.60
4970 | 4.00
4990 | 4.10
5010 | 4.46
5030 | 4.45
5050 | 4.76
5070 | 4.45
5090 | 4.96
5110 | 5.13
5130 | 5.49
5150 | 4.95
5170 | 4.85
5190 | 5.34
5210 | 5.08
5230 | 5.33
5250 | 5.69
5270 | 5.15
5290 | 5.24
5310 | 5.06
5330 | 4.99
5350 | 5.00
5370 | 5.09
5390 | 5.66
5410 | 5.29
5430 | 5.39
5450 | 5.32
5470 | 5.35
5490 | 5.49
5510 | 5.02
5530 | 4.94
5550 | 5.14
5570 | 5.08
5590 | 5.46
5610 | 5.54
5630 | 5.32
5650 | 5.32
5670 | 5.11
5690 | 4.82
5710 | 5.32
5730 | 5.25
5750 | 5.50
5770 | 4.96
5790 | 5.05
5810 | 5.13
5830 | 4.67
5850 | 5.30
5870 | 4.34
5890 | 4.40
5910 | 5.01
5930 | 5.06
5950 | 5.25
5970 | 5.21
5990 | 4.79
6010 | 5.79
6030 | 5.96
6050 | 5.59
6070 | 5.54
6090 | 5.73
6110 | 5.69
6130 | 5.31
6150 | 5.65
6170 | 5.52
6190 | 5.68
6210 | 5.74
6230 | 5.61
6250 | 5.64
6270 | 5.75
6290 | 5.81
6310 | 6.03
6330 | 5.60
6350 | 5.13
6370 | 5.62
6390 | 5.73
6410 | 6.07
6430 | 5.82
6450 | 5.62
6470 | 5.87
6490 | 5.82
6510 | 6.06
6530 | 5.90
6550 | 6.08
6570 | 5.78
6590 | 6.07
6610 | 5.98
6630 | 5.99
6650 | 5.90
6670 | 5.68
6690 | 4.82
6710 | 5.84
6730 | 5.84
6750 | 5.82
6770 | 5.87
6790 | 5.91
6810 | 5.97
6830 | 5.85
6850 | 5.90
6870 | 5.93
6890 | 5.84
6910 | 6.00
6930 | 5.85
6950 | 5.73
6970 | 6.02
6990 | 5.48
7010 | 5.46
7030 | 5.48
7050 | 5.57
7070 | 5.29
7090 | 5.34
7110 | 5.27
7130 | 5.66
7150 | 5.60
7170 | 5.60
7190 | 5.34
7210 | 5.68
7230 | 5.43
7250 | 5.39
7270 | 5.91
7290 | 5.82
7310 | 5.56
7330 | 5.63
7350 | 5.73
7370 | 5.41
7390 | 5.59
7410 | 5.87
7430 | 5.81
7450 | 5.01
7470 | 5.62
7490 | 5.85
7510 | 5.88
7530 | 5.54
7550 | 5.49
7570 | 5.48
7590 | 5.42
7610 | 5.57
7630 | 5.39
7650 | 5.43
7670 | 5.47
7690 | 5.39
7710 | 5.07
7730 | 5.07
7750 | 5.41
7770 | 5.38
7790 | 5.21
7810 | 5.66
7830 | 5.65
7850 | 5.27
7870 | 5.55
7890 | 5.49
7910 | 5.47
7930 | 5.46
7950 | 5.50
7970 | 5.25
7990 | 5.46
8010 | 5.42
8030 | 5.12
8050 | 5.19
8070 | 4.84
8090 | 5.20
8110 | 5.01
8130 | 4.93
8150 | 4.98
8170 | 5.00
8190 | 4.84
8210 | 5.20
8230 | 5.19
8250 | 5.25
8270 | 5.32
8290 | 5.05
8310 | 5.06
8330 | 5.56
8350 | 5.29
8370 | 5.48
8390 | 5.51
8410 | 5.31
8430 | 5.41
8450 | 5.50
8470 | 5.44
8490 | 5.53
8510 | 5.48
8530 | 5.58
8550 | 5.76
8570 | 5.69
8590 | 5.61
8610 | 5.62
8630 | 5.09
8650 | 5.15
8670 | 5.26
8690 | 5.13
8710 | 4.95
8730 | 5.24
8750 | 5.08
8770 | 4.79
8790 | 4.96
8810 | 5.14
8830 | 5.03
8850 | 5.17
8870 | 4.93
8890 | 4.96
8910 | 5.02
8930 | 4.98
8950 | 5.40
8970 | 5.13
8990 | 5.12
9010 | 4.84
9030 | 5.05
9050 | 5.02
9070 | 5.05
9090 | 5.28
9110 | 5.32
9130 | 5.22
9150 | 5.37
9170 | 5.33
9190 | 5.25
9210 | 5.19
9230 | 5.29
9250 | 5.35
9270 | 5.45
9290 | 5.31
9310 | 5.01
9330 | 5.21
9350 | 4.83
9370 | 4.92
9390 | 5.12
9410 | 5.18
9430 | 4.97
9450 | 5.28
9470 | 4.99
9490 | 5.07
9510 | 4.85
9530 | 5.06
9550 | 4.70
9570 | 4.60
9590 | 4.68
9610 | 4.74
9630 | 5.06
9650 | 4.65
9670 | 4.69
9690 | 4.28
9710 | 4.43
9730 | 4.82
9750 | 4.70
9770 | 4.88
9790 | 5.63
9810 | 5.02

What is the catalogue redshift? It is 0.14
